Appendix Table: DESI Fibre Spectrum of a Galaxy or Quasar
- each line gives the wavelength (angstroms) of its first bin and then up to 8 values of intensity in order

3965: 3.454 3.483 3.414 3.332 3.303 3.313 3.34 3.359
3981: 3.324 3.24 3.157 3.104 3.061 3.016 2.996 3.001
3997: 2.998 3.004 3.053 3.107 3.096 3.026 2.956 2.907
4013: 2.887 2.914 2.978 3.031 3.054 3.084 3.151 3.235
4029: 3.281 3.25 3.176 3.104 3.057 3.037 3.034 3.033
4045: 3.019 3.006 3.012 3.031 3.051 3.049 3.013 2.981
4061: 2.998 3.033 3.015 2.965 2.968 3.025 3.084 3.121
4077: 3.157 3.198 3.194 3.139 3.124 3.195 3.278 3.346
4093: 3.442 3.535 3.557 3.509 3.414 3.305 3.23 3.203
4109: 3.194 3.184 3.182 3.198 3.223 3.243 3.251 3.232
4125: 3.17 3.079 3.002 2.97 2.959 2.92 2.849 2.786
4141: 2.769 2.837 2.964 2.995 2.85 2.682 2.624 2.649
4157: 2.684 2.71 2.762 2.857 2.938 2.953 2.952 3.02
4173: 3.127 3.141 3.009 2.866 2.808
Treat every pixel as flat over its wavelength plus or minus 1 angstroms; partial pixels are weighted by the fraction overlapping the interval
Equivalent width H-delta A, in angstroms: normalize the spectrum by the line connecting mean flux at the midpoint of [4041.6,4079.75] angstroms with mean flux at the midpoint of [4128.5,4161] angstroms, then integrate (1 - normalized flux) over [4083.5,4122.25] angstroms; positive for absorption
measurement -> -4.8 angstroms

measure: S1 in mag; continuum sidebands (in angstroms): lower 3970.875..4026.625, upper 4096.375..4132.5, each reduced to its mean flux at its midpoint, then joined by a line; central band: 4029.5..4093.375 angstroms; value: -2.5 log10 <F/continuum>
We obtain 0.02 mag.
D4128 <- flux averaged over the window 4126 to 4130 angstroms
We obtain 3.04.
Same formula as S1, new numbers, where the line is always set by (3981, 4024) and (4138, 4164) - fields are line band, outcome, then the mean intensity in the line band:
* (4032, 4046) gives -0.03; 3.07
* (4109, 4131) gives -0.12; 3.17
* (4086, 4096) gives -0.16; 3.36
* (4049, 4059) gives -0.03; 3.03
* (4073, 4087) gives -0.09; 3.15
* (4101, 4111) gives -0.14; 3.25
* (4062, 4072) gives -0.03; 3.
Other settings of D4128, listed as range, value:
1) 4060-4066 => 3.02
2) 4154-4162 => 2.7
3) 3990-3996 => 3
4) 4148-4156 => 2.7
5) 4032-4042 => 3.08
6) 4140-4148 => 2.89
